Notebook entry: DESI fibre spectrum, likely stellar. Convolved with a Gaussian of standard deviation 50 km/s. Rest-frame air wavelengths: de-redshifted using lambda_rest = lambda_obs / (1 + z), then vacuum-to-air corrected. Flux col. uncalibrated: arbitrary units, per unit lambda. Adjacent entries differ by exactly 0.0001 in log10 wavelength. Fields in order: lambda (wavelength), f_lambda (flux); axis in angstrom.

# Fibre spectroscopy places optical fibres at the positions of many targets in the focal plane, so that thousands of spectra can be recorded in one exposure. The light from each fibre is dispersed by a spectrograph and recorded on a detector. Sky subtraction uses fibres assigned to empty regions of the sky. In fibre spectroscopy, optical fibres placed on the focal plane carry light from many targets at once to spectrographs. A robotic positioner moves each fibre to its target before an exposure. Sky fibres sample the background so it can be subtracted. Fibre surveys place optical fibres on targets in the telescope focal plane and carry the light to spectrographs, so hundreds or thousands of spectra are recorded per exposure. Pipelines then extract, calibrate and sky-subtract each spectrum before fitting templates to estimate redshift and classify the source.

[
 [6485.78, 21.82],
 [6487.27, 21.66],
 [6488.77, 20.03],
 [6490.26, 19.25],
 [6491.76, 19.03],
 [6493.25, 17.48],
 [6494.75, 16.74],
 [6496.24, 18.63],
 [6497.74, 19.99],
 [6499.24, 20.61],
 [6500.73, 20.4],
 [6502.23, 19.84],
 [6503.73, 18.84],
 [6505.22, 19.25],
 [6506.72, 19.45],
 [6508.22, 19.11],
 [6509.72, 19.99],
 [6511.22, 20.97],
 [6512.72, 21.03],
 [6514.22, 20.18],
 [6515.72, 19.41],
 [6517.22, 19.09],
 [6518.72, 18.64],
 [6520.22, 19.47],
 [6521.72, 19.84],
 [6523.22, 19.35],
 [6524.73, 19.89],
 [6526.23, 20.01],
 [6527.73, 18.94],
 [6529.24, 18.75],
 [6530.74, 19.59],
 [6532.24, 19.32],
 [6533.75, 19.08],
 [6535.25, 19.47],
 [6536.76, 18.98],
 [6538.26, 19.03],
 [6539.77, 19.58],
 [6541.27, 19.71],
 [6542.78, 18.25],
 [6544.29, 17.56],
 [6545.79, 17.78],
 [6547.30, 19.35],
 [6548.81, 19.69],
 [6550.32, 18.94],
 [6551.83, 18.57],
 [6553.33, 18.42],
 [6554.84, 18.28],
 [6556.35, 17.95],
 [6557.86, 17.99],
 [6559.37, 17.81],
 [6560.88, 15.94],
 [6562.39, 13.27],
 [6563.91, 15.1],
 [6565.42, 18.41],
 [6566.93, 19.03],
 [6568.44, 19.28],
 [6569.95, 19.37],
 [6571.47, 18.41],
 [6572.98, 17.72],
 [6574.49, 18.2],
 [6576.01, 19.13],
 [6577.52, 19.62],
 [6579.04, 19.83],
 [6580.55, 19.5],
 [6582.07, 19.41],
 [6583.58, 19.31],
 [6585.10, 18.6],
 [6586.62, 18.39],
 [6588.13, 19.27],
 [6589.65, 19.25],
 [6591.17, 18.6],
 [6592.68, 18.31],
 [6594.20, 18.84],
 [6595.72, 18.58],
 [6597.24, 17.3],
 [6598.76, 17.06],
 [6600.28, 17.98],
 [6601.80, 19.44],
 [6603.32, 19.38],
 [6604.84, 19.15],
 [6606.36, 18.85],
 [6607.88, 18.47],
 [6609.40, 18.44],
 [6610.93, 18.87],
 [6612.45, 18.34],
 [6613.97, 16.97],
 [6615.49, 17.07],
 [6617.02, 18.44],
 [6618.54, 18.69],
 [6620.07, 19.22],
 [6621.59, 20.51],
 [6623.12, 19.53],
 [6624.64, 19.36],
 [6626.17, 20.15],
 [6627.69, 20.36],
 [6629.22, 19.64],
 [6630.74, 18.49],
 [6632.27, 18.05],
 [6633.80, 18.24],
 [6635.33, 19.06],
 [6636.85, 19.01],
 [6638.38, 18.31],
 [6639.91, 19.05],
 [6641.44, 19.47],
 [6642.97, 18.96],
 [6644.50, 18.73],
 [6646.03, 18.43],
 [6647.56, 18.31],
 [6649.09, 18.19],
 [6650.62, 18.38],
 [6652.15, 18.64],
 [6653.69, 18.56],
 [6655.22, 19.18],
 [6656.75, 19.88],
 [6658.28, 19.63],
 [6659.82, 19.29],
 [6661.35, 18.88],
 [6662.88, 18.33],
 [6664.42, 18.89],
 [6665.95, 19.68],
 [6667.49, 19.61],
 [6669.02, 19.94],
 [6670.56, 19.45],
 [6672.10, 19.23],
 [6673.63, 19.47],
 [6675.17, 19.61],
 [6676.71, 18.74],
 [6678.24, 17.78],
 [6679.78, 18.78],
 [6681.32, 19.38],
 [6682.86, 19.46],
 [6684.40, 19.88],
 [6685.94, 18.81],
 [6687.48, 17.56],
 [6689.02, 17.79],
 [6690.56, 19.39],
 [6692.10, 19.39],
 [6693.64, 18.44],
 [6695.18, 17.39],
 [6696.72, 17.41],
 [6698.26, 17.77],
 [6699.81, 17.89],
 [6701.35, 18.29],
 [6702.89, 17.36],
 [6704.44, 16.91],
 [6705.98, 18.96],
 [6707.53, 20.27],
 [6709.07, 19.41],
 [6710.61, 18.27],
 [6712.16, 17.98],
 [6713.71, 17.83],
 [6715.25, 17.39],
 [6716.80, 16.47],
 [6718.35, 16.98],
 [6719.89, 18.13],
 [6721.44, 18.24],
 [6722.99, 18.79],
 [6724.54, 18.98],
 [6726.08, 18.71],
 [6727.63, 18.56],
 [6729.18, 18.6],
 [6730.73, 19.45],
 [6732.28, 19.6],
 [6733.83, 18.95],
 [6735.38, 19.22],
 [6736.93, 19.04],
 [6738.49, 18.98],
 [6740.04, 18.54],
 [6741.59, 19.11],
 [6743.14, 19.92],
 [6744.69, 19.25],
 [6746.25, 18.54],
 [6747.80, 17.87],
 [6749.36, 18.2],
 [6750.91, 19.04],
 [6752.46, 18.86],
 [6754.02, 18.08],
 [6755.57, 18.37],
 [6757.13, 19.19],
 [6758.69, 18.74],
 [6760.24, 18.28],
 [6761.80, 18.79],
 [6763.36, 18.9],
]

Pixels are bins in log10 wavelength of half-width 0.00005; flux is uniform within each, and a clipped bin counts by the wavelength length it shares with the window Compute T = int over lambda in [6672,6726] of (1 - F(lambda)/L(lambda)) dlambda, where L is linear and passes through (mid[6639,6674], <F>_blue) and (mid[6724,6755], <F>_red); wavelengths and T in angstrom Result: 1.6 angstrom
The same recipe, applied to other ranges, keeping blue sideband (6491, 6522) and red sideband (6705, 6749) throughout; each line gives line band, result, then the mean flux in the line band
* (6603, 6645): 0.3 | 18.9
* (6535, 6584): 2.0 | 18.4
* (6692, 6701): 0.4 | 18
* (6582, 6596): 0.2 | 18.8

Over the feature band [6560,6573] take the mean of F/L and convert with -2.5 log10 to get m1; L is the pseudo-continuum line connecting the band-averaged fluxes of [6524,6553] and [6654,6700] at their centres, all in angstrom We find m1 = 0.10 mag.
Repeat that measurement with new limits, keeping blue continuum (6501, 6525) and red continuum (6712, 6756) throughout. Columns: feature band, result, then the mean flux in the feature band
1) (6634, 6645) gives 0.01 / 18.9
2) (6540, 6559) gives 0.05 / 18.6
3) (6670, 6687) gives -0.02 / 19.1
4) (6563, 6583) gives 0.04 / 18.7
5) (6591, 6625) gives 0.03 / 18.6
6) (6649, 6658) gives 0.00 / 18.9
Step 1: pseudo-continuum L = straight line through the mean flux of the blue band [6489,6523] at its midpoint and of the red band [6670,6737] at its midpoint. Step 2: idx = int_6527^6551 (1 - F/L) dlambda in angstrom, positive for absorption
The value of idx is 0.3 angstrom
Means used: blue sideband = 19.4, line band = 19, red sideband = 18.5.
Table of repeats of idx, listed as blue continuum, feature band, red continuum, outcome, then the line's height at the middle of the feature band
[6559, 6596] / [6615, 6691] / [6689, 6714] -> -2.76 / 18.3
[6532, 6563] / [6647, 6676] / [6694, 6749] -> -1.14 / 18.4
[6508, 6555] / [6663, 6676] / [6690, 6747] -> -0.50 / 18.7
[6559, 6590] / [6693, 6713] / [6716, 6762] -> 0.43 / 18.6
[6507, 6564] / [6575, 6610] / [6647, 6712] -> 0.00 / 18.8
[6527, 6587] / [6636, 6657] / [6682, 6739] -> -0.32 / 18.5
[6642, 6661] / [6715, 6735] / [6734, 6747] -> 0.64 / 19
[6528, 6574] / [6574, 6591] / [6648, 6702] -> -0.60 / 18.5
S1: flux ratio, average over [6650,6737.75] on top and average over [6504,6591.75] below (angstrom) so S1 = 0.99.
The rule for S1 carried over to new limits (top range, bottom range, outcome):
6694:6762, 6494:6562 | 0.97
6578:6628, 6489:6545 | 0.97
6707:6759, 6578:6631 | 0.99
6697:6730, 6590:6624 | 0.98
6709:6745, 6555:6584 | 1.02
